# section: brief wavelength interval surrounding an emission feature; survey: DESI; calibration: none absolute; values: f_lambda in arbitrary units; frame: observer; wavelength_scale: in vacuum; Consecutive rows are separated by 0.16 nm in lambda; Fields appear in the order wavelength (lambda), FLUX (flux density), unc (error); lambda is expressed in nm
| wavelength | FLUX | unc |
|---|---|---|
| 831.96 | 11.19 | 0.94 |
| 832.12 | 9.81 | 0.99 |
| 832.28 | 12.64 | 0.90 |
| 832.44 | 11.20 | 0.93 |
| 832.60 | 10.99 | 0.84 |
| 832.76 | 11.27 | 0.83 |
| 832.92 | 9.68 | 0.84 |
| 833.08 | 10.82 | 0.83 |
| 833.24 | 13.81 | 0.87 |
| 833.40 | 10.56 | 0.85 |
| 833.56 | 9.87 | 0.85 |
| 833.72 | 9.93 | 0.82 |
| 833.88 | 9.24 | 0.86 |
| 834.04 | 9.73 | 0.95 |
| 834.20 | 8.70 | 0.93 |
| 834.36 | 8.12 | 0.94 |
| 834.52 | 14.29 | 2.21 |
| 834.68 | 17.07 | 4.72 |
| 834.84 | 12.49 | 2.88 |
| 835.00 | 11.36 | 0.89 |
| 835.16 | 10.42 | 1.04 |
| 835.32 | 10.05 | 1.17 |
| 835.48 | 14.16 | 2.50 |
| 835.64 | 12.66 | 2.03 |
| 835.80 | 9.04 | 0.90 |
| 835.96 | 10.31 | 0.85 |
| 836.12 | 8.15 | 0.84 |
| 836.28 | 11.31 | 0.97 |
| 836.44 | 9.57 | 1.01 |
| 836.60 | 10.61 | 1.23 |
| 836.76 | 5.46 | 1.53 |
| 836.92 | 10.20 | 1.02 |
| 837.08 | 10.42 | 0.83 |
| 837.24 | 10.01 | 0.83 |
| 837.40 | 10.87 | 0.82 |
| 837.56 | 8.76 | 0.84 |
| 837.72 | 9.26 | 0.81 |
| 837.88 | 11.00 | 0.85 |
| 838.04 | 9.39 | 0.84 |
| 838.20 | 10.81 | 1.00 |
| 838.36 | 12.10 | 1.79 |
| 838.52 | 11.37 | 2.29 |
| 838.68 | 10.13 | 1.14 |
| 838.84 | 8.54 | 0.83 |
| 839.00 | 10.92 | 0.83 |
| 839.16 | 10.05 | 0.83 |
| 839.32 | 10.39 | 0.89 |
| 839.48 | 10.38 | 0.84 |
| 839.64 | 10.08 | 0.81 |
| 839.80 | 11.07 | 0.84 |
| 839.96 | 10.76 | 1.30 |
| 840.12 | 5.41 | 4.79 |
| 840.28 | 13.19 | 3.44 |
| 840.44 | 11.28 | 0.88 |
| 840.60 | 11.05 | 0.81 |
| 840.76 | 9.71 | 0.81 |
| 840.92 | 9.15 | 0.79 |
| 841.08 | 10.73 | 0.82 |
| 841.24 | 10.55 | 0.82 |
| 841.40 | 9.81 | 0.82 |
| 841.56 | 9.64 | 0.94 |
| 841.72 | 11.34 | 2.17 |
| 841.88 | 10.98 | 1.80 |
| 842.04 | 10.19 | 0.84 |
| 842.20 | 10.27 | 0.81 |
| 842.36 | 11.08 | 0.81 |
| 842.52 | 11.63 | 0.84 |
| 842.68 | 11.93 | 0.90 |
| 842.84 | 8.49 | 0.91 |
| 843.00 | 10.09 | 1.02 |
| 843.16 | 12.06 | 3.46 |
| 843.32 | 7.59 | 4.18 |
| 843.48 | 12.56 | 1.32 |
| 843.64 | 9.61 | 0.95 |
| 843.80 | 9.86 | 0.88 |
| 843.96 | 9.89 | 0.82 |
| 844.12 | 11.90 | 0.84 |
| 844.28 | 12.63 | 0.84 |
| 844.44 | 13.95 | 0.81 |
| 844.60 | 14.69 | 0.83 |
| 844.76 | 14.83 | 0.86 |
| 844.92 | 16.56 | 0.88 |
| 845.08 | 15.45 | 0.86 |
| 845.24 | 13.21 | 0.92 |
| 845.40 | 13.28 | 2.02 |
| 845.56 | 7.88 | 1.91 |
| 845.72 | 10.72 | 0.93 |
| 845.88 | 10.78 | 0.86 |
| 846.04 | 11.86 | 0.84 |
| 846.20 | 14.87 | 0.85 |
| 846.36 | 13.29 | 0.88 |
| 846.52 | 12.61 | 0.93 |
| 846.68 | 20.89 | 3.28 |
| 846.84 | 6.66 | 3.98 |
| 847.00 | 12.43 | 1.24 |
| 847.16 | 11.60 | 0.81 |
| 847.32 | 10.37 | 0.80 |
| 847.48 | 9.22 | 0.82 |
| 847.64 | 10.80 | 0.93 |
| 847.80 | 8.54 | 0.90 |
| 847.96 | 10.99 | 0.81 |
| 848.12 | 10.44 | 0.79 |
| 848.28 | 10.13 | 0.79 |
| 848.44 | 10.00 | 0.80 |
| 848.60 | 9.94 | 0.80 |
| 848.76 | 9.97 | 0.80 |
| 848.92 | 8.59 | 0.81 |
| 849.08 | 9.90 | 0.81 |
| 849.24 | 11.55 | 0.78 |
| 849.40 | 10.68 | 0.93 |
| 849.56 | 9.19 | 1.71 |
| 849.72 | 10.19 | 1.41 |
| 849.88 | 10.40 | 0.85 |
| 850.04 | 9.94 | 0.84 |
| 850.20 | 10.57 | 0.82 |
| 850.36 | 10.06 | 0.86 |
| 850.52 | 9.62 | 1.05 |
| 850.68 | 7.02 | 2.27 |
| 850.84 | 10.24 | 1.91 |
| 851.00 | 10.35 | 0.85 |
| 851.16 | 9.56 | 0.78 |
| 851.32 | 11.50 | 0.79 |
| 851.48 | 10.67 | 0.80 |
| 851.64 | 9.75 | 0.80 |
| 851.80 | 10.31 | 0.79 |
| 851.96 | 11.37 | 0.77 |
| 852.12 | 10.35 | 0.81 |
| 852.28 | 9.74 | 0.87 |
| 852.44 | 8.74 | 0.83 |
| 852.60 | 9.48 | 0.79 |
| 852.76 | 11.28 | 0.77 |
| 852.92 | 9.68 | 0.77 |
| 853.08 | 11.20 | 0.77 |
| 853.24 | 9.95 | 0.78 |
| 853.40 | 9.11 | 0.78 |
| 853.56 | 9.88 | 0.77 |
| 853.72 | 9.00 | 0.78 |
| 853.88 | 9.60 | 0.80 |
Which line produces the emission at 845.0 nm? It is [S II] 6716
